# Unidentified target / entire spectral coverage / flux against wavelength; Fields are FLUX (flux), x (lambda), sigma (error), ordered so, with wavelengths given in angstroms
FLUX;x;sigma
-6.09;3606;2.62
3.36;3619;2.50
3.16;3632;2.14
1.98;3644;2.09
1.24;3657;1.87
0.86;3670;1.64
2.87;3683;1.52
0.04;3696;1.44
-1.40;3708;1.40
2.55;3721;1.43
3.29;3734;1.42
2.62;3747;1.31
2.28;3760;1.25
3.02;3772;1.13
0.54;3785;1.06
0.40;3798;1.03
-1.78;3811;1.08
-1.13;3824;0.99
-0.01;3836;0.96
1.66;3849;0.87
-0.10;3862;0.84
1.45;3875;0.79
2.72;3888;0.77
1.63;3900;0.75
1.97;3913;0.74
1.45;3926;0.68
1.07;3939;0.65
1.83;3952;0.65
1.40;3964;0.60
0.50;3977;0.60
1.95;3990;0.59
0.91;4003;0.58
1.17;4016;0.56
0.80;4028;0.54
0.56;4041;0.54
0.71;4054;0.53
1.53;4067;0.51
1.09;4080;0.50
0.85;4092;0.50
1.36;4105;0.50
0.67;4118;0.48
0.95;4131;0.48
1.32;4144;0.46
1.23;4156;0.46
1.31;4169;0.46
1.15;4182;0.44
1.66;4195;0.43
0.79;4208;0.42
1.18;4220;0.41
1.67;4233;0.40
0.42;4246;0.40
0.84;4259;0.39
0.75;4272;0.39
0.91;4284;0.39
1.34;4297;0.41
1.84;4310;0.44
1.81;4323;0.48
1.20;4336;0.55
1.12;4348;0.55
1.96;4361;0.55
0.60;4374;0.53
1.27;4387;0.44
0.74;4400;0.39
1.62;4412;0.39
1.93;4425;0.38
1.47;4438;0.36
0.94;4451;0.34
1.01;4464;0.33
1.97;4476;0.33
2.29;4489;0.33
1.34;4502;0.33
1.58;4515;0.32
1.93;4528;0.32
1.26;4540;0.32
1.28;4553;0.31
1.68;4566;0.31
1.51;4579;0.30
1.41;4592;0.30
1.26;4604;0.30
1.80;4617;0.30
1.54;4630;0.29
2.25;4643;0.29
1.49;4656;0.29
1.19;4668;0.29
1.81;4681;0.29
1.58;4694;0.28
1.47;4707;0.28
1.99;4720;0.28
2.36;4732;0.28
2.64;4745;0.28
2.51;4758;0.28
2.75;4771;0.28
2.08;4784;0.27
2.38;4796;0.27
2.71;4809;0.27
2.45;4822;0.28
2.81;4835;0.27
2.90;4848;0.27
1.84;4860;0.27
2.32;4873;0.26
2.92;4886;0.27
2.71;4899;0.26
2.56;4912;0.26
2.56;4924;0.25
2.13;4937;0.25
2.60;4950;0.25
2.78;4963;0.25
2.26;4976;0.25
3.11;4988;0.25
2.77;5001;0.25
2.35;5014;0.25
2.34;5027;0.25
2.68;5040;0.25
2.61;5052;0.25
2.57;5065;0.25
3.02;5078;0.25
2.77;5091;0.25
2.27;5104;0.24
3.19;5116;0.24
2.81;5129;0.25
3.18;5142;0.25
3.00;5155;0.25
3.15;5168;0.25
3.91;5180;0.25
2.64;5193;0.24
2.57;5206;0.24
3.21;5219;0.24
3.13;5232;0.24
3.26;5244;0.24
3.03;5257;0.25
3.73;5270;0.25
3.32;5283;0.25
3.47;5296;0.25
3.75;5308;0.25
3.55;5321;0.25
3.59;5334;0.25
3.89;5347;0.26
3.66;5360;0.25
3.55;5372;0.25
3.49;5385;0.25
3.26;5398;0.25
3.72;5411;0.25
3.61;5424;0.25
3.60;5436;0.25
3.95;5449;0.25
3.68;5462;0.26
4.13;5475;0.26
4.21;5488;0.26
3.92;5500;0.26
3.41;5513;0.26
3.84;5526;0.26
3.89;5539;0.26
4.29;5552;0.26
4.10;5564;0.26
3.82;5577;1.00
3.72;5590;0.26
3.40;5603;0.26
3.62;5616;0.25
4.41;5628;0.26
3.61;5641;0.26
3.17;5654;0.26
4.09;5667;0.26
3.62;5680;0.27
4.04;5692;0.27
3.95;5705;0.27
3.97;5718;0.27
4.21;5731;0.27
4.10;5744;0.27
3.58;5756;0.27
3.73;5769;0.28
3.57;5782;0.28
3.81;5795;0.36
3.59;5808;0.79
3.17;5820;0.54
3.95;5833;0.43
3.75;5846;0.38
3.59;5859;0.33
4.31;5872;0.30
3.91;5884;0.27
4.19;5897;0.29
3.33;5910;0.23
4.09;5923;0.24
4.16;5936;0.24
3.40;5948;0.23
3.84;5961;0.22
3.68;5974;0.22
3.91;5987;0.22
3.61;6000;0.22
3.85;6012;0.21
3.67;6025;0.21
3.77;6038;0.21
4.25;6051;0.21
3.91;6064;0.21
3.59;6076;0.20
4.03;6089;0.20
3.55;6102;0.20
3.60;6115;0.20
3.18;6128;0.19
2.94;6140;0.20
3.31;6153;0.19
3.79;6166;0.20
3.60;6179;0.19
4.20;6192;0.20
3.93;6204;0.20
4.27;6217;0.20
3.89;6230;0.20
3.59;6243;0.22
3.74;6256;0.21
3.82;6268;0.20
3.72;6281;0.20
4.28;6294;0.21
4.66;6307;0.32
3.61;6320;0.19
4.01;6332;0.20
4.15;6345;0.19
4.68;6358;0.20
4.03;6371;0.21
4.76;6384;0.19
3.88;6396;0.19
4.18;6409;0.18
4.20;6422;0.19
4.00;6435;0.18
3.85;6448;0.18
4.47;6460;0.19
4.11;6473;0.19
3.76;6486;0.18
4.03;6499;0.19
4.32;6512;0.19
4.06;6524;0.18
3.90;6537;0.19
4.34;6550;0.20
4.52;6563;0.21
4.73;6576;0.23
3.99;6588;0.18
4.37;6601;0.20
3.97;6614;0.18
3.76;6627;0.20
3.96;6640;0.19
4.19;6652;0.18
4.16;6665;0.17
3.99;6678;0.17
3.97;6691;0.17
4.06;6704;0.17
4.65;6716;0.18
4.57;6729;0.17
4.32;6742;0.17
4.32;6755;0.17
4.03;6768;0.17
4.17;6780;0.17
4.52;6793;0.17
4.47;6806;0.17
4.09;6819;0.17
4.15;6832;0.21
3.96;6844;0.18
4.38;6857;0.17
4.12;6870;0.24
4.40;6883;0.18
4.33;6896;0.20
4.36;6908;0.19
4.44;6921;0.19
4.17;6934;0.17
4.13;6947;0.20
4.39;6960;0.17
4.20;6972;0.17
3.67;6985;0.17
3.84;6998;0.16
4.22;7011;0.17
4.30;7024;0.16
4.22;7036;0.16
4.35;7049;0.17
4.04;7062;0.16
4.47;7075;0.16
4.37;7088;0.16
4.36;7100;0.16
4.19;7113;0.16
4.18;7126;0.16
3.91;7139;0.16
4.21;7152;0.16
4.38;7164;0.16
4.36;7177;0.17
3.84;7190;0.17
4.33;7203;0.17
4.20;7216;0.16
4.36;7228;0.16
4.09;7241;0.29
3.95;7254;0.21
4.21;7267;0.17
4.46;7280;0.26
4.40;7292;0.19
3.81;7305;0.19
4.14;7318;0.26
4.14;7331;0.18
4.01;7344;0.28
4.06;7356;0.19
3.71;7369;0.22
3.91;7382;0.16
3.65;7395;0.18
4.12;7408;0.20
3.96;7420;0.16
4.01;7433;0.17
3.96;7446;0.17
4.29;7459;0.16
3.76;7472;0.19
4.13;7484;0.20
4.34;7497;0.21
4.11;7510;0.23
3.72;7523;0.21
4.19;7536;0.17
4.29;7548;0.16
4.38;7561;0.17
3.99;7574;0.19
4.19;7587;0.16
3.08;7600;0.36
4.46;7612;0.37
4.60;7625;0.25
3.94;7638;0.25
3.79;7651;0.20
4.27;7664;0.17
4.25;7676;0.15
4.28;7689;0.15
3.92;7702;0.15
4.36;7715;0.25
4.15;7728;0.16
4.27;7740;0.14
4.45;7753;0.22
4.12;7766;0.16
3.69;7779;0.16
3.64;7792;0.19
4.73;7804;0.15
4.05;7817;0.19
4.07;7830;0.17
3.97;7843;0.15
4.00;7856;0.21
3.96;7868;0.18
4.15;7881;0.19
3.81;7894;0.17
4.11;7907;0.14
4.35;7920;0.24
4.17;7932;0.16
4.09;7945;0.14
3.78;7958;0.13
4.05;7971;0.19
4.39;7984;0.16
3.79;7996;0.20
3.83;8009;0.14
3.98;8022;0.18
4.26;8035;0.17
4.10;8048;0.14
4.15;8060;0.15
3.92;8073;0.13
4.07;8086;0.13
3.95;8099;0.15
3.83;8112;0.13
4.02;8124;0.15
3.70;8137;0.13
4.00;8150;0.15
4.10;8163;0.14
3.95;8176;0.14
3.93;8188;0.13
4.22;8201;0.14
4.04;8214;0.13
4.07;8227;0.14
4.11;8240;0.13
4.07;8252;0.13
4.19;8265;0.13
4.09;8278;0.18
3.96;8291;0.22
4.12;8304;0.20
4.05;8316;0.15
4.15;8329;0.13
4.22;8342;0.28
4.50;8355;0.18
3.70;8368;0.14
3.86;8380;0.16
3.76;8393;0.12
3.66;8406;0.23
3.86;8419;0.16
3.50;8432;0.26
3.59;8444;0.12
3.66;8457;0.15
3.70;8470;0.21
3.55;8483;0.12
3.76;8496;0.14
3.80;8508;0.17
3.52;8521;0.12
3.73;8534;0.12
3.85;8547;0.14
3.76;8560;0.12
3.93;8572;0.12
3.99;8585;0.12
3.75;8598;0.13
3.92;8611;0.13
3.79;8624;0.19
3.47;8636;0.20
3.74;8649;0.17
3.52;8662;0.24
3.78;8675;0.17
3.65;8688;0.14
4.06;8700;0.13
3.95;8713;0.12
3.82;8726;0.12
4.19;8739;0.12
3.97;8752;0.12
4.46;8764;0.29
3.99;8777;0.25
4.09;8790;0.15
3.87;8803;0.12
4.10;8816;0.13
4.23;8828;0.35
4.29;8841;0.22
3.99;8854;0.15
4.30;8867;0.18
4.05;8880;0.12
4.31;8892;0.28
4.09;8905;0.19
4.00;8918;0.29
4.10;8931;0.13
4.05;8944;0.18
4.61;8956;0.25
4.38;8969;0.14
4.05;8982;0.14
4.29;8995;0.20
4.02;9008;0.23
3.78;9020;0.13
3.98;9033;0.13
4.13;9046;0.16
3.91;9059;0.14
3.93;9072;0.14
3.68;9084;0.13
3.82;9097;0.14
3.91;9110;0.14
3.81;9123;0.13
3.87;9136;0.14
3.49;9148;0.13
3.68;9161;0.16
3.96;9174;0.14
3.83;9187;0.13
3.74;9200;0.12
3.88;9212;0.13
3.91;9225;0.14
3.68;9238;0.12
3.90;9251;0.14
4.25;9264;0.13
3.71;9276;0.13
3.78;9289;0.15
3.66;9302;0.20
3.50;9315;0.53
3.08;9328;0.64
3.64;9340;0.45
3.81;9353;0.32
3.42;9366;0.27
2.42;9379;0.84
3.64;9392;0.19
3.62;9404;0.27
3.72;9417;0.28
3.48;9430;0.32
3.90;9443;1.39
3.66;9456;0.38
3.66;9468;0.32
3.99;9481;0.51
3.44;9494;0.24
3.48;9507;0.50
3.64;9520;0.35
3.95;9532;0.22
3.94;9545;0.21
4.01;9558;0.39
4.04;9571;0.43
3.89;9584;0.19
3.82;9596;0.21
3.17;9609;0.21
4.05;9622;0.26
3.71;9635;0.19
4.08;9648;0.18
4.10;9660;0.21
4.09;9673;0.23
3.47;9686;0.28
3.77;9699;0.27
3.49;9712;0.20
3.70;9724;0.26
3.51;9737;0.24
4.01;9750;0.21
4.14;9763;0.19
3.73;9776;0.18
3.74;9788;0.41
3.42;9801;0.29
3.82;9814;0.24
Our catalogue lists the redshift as 0.186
